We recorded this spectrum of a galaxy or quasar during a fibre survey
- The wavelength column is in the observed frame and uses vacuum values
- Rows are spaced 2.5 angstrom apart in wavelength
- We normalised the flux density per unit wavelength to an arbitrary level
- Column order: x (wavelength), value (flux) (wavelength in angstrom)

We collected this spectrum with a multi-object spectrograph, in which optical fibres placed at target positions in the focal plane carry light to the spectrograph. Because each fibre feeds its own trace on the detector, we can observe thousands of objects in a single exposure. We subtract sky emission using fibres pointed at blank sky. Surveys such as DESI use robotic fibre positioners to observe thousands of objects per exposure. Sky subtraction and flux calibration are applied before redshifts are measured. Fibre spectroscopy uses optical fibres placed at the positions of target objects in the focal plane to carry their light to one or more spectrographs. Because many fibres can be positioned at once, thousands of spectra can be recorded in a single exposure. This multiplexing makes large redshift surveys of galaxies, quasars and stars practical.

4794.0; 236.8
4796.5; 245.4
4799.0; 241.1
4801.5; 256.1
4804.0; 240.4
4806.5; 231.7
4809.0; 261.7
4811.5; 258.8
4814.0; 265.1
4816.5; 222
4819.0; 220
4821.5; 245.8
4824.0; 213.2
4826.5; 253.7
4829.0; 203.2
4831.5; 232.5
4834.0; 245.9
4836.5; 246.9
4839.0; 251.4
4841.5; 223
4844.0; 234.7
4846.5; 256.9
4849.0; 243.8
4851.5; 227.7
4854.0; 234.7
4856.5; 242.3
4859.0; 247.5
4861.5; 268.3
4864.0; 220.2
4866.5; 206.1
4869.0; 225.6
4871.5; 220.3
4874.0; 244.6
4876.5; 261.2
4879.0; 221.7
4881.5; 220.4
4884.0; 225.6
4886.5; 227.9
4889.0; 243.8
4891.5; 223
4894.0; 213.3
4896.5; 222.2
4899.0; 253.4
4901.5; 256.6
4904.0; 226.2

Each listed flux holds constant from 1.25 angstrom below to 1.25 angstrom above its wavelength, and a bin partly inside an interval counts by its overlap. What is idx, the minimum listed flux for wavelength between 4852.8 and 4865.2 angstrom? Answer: 220.2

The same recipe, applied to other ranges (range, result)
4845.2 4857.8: 227.7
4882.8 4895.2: 213.3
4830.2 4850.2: 223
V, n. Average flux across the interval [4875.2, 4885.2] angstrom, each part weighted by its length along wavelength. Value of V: 232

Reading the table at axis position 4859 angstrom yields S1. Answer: 247.5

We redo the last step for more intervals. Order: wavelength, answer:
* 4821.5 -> 245.8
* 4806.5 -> 231.7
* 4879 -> 221.7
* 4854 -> 234.7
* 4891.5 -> 223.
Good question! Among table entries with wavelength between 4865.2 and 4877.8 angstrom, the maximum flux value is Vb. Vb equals 261.2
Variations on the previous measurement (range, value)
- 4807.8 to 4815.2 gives 265.1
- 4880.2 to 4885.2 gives 225.6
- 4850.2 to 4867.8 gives 268.3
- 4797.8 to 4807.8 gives 256.1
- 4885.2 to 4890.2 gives 243.8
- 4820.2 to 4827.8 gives 253.7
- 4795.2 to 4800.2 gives 245.4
